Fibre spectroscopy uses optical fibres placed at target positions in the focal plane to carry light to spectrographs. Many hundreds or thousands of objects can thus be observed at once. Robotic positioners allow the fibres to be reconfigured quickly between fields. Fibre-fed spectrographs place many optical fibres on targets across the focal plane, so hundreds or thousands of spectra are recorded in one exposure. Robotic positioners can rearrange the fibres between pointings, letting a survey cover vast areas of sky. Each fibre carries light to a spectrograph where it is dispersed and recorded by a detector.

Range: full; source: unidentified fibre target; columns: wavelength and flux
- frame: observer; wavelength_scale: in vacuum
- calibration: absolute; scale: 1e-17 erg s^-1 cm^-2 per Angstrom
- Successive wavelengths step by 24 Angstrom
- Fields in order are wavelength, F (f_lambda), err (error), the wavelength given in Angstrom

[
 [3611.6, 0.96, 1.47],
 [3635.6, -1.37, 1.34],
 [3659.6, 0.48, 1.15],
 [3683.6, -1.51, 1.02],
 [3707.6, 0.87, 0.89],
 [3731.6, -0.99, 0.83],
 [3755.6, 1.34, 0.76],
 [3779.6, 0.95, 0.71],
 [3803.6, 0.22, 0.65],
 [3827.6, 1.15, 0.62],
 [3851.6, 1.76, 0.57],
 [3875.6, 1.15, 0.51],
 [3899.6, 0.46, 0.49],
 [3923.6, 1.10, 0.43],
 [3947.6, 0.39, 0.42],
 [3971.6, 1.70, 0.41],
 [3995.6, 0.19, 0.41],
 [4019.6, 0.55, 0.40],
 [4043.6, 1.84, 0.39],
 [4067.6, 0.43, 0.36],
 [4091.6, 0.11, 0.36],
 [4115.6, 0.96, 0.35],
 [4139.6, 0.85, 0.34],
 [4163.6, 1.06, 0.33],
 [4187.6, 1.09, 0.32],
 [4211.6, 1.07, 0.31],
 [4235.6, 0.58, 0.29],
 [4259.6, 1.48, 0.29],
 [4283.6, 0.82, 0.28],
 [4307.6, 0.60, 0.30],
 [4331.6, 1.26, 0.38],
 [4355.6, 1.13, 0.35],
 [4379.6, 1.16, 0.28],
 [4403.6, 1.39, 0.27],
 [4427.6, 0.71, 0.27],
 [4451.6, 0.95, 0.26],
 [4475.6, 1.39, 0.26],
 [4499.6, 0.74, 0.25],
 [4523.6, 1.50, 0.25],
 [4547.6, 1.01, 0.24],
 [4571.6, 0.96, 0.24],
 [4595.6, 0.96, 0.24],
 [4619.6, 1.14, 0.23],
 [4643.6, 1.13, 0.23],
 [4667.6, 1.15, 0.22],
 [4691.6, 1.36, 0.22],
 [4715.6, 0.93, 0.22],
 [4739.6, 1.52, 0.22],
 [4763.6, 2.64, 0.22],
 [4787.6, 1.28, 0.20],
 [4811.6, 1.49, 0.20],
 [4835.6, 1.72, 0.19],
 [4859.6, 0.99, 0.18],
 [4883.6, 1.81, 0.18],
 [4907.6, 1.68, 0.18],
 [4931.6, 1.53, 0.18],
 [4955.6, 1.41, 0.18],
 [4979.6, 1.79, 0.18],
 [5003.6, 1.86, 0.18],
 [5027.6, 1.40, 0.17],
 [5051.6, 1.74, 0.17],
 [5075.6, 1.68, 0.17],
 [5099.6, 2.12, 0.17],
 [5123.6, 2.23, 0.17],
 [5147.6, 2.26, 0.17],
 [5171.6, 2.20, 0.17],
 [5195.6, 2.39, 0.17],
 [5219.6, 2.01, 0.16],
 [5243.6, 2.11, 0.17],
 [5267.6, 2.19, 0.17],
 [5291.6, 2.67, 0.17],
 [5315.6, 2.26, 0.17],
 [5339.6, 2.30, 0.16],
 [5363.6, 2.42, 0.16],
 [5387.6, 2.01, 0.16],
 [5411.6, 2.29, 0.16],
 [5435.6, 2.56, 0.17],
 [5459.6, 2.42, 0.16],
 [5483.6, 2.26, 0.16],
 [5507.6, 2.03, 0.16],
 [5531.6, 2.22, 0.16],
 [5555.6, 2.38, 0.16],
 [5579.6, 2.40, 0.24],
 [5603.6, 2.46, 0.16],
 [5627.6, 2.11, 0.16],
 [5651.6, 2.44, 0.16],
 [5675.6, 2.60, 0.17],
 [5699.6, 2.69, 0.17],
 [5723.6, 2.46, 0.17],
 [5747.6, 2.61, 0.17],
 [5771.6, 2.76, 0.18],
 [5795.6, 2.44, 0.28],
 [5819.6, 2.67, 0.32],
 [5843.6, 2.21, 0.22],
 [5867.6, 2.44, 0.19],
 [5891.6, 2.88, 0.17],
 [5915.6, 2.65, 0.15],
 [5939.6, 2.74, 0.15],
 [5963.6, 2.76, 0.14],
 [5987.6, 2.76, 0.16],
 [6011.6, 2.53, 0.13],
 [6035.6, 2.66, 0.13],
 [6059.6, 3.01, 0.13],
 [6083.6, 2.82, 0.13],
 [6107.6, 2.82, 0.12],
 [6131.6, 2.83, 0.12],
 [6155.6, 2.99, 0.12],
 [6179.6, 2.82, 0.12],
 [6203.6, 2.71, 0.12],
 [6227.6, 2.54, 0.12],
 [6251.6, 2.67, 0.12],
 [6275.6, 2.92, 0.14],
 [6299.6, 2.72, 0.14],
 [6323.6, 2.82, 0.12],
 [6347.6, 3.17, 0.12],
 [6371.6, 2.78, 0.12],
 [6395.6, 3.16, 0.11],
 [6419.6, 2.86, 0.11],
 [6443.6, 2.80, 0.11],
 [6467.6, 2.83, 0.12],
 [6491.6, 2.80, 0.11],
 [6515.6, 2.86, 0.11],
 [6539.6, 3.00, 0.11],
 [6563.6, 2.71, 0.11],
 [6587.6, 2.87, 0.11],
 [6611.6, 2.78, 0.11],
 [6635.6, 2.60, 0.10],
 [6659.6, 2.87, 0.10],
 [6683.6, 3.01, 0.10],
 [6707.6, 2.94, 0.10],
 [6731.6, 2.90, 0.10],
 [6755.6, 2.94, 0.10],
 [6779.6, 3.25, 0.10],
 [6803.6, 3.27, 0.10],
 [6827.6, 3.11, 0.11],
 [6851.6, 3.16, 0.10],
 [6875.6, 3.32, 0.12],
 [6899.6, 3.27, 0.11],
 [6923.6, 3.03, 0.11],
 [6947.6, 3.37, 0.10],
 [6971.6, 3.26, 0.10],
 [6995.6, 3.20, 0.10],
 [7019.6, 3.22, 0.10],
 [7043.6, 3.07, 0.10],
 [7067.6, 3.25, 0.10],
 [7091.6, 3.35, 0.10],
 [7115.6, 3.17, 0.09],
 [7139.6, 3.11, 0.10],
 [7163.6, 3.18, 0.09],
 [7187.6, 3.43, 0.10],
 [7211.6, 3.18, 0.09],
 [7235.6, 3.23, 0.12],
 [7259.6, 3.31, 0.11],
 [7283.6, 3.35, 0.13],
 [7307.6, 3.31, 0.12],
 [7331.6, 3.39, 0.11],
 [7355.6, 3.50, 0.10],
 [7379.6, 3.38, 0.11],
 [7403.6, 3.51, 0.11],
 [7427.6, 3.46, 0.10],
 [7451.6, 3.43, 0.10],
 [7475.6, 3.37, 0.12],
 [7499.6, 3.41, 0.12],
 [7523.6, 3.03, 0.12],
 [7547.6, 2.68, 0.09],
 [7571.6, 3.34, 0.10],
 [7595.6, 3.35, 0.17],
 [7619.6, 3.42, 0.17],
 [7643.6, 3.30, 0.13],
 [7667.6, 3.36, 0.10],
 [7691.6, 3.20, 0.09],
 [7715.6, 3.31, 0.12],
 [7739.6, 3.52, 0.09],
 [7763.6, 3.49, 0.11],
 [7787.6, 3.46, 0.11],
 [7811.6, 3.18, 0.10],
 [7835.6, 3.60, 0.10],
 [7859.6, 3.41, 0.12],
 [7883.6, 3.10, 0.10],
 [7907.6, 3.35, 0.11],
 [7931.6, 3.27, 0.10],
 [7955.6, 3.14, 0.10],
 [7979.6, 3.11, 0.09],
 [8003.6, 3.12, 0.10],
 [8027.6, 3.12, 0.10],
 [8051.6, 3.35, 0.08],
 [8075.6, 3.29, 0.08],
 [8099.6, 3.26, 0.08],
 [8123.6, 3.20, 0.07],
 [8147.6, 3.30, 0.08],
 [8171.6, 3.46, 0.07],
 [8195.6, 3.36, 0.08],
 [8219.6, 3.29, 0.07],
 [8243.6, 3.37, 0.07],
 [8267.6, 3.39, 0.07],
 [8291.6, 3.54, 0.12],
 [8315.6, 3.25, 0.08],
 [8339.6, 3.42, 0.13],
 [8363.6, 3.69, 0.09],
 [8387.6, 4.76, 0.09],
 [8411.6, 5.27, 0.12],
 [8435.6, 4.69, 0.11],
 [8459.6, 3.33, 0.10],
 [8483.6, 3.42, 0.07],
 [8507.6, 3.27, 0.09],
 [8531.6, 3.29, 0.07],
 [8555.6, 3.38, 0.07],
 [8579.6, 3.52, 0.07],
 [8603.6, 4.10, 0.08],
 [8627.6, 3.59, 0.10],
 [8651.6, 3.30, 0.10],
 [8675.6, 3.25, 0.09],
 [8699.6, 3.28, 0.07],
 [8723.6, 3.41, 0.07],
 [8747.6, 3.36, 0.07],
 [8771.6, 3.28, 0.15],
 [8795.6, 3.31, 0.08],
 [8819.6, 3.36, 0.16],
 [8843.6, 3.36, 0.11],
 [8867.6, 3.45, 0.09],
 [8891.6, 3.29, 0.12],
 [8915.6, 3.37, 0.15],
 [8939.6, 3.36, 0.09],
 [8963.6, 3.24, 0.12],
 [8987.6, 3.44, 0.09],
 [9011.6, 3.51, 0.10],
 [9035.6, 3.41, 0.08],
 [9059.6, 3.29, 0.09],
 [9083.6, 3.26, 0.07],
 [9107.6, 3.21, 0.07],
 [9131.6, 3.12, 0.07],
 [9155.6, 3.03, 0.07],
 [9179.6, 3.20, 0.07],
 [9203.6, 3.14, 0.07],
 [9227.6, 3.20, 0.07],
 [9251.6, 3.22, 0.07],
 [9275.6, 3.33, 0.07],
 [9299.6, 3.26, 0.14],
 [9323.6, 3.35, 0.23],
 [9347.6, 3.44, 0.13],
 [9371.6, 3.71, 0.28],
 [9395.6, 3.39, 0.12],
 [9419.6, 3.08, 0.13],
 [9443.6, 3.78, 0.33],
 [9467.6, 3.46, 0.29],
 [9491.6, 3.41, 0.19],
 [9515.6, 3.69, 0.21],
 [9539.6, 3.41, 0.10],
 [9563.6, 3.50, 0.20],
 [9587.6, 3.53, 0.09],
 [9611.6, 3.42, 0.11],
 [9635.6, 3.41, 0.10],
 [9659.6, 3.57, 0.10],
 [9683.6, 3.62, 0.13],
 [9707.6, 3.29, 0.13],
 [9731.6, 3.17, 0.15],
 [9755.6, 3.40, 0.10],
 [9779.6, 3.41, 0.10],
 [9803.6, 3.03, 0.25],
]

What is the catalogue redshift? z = 0.28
